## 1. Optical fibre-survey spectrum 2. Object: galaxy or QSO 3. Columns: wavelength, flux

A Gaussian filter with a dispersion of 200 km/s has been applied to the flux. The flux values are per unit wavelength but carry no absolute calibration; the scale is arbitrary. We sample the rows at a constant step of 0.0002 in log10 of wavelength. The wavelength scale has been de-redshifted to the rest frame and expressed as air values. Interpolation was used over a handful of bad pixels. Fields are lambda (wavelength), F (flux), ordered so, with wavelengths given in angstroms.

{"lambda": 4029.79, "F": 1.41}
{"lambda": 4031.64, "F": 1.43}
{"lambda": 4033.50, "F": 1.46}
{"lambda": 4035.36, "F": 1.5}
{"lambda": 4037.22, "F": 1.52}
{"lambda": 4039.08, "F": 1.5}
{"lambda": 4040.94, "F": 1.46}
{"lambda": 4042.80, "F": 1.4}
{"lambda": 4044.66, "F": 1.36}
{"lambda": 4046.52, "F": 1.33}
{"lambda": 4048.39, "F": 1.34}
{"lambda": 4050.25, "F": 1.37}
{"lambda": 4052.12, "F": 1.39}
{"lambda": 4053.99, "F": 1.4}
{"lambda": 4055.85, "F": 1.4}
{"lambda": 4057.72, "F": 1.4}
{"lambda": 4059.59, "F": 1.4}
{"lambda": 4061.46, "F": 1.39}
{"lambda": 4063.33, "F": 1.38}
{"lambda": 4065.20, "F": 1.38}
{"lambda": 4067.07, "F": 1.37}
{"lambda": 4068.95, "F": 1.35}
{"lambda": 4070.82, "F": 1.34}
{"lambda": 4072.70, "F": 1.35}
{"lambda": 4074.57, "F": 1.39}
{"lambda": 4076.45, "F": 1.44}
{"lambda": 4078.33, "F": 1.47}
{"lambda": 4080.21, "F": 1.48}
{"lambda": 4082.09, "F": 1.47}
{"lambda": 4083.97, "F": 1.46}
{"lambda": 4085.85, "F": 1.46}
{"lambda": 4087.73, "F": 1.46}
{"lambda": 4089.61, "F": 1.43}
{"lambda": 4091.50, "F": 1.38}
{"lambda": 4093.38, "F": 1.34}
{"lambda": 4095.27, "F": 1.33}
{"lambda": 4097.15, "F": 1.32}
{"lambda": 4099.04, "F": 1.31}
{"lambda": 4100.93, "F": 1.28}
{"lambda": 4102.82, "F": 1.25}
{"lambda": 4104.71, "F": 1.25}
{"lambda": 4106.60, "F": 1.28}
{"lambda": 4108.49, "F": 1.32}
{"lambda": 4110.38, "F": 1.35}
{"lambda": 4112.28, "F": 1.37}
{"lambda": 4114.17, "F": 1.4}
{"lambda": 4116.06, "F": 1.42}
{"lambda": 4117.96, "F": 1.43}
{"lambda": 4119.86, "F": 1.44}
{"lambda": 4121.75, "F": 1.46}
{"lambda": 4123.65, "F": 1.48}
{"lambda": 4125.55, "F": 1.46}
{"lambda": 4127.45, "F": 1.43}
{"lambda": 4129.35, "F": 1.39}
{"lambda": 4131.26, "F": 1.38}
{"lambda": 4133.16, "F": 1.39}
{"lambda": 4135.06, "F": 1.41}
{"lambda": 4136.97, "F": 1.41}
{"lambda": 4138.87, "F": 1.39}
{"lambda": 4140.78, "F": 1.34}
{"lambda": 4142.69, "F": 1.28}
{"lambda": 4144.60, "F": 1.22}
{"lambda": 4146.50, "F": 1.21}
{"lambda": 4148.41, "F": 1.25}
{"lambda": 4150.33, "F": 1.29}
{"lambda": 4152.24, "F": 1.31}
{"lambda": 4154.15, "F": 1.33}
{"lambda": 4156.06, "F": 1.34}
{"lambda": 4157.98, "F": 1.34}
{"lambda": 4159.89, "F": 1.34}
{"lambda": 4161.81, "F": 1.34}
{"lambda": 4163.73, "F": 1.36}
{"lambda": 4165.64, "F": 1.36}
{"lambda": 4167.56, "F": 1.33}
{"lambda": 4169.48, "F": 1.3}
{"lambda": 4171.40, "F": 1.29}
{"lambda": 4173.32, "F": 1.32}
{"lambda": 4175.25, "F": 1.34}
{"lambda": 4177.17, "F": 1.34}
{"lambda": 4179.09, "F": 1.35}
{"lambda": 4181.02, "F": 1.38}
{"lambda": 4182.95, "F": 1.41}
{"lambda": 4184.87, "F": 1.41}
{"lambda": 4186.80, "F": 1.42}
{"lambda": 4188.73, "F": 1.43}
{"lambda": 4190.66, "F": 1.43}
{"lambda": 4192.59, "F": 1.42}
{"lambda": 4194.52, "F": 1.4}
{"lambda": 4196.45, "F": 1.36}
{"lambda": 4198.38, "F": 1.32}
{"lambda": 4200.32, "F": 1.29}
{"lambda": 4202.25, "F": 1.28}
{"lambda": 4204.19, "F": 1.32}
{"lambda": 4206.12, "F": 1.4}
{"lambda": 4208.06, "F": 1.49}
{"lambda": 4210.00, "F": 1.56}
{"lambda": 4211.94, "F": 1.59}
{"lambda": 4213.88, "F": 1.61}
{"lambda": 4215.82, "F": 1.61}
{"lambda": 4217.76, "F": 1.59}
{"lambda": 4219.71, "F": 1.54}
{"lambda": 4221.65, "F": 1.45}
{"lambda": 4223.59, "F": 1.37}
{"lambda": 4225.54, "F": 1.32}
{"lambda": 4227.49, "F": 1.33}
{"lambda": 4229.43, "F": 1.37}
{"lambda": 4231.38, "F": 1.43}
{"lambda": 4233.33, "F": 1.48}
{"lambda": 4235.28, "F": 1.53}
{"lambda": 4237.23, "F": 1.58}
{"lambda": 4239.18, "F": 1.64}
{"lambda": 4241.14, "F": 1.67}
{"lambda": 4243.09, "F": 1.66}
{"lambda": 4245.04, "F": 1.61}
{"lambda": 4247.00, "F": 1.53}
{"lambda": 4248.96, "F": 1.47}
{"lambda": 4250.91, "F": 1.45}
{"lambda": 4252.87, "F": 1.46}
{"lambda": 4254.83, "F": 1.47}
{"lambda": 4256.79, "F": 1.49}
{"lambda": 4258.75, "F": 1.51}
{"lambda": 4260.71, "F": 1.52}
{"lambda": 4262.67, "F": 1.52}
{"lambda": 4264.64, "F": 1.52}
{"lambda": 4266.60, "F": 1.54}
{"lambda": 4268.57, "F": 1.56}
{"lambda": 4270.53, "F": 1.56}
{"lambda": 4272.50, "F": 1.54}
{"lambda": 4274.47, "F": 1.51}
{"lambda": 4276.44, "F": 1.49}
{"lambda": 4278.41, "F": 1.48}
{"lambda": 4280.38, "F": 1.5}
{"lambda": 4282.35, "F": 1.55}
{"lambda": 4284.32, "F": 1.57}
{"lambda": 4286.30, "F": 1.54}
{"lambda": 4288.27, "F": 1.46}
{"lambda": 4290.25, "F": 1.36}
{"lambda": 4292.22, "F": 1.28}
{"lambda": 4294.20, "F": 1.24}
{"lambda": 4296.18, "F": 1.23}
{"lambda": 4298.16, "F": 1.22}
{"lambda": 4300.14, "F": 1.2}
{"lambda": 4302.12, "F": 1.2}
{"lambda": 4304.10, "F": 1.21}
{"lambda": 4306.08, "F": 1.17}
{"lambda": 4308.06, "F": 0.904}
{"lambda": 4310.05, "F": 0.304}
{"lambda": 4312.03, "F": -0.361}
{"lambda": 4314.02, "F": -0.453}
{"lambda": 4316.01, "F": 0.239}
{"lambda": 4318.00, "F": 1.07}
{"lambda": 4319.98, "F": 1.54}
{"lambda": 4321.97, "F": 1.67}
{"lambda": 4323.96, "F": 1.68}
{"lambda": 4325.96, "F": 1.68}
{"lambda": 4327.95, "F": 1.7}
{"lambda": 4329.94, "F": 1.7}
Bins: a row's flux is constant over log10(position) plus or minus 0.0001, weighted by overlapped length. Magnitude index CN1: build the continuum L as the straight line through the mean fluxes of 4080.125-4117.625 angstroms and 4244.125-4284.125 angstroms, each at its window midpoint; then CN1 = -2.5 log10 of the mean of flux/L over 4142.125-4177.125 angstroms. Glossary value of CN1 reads 0.089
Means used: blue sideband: 1.37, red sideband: 1.51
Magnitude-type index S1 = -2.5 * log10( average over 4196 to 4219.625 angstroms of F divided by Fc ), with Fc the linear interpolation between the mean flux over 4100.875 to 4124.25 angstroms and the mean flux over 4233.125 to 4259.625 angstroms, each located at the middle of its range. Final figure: 0.025 mag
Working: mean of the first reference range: 1.37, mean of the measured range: 1.46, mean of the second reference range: 1.54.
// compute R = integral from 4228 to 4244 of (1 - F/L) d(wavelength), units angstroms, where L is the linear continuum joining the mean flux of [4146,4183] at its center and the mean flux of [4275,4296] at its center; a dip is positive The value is -1.7 angstroms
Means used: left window 1.33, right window 1.44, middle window 1.54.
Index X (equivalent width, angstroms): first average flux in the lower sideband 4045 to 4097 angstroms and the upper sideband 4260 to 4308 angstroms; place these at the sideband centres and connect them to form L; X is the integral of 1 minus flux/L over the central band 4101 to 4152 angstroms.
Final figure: 1.5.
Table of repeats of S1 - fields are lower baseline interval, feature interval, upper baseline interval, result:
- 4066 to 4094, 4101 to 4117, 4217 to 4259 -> 0.080 mag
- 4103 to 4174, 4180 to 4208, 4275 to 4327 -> -0.078 mag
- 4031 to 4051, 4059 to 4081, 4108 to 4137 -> 0.020 mag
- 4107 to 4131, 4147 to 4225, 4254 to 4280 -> 0.052 mag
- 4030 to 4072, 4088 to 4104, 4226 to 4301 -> 0.066 mag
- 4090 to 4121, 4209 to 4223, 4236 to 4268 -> -0.048 mag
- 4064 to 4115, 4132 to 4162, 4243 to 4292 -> 0.072 mag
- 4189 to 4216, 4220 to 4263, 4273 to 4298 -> -0.049 mag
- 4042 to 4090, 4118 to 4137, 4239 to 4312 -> -0.024 mag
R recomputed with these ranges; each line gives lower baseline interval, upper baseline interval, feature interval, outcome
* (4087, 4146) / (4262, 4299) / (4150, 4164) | 0.6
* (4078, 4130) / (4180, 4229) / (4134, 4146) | 0.6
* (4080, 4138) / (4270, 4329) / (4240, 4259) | -4.2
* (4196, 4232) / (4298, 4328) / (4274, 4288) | -5.0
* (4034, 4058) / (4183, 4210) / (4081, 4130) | 0.7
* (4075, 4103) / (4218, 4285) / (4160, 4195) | 2.1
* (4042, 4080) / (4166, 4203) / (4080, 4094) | -0.6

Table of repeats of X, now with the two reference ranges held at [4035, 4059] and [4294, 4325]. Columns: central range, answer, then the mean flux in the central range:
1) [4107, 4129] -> -2.22 angstroms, 1.41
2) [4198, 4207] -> -1.54 angstroms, 1.32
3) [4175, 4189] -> -2.64 angstroms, 1.39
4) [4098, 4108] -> 0.25 angstroms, 1.28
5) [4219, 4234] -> -4.46 angstroms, 1.41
